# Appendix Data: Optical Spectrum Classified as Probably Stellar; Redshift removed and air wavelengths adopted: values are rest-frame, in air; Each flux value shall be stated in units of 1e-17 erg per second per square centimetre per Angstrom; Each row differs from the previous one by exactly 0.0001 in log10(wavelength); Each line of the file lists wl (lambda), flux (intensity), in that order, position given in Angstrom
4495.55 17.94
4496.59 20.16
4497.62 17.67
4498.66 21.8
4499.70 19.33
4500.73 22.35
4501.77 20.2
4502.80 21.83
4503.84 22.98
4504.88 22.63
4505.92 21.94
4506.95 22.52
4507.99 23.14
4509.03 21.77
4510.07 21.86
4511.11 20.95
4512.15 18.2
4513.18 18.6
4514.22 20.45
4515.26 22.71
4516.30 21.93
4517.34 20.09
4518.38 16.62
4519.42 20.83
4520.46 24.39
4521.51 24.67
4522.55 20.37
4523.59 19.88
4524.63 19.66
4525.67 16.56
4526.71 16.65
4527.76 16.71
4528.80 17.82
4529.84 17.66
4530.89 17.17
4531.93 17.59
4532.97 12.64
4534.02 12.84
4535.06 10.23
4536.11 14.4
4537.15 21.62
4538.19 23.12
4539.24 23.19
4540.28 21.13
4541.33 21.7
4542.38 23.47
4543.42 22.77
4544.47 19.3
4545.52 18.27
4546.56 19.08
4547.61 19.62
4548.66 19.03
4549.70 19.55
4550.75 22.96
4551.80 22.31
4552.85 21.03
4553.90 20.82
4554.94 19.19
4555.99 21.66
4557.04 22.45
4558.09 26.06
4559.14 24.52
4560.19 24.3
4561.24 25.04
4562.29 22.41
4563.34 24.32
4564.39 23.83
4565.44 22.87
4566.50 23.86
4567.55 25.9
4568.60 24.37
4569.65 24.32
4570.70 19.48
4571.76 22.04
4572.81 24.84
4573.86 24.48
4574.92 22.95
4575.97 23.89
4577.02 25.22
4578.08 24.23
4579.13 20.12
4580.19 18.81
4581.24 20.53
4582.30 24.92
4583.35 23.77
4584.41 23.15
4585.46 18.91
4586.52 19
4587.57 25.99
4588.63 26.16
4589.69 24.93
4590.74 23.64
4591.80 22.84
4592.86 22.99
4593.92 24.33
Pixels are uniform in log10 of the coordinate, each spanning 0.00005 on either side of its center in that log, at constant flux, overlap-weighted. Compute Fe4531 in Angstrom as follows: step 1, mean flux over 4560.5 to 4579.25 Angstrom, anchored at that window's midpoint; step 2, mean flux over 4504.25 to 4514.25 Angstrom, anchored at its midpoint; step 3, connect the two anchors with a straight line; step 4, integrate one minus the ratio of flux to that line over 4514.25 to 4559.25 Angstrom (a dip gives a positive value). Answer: 5.1 Angstrom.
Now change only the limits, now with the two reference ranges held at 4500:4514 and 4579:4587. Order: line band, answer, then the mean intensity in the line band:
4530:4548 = 2.23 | 18.7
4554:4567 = -1.24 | 23.3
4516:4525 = 0.19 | 20.9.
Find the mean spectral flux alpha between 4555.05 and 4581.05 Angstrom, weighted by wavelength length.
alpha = 23.3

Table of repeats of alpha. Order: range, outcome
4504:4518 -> 21.3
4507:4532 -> 19.9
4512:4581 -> 20.9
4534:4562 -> 20.9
